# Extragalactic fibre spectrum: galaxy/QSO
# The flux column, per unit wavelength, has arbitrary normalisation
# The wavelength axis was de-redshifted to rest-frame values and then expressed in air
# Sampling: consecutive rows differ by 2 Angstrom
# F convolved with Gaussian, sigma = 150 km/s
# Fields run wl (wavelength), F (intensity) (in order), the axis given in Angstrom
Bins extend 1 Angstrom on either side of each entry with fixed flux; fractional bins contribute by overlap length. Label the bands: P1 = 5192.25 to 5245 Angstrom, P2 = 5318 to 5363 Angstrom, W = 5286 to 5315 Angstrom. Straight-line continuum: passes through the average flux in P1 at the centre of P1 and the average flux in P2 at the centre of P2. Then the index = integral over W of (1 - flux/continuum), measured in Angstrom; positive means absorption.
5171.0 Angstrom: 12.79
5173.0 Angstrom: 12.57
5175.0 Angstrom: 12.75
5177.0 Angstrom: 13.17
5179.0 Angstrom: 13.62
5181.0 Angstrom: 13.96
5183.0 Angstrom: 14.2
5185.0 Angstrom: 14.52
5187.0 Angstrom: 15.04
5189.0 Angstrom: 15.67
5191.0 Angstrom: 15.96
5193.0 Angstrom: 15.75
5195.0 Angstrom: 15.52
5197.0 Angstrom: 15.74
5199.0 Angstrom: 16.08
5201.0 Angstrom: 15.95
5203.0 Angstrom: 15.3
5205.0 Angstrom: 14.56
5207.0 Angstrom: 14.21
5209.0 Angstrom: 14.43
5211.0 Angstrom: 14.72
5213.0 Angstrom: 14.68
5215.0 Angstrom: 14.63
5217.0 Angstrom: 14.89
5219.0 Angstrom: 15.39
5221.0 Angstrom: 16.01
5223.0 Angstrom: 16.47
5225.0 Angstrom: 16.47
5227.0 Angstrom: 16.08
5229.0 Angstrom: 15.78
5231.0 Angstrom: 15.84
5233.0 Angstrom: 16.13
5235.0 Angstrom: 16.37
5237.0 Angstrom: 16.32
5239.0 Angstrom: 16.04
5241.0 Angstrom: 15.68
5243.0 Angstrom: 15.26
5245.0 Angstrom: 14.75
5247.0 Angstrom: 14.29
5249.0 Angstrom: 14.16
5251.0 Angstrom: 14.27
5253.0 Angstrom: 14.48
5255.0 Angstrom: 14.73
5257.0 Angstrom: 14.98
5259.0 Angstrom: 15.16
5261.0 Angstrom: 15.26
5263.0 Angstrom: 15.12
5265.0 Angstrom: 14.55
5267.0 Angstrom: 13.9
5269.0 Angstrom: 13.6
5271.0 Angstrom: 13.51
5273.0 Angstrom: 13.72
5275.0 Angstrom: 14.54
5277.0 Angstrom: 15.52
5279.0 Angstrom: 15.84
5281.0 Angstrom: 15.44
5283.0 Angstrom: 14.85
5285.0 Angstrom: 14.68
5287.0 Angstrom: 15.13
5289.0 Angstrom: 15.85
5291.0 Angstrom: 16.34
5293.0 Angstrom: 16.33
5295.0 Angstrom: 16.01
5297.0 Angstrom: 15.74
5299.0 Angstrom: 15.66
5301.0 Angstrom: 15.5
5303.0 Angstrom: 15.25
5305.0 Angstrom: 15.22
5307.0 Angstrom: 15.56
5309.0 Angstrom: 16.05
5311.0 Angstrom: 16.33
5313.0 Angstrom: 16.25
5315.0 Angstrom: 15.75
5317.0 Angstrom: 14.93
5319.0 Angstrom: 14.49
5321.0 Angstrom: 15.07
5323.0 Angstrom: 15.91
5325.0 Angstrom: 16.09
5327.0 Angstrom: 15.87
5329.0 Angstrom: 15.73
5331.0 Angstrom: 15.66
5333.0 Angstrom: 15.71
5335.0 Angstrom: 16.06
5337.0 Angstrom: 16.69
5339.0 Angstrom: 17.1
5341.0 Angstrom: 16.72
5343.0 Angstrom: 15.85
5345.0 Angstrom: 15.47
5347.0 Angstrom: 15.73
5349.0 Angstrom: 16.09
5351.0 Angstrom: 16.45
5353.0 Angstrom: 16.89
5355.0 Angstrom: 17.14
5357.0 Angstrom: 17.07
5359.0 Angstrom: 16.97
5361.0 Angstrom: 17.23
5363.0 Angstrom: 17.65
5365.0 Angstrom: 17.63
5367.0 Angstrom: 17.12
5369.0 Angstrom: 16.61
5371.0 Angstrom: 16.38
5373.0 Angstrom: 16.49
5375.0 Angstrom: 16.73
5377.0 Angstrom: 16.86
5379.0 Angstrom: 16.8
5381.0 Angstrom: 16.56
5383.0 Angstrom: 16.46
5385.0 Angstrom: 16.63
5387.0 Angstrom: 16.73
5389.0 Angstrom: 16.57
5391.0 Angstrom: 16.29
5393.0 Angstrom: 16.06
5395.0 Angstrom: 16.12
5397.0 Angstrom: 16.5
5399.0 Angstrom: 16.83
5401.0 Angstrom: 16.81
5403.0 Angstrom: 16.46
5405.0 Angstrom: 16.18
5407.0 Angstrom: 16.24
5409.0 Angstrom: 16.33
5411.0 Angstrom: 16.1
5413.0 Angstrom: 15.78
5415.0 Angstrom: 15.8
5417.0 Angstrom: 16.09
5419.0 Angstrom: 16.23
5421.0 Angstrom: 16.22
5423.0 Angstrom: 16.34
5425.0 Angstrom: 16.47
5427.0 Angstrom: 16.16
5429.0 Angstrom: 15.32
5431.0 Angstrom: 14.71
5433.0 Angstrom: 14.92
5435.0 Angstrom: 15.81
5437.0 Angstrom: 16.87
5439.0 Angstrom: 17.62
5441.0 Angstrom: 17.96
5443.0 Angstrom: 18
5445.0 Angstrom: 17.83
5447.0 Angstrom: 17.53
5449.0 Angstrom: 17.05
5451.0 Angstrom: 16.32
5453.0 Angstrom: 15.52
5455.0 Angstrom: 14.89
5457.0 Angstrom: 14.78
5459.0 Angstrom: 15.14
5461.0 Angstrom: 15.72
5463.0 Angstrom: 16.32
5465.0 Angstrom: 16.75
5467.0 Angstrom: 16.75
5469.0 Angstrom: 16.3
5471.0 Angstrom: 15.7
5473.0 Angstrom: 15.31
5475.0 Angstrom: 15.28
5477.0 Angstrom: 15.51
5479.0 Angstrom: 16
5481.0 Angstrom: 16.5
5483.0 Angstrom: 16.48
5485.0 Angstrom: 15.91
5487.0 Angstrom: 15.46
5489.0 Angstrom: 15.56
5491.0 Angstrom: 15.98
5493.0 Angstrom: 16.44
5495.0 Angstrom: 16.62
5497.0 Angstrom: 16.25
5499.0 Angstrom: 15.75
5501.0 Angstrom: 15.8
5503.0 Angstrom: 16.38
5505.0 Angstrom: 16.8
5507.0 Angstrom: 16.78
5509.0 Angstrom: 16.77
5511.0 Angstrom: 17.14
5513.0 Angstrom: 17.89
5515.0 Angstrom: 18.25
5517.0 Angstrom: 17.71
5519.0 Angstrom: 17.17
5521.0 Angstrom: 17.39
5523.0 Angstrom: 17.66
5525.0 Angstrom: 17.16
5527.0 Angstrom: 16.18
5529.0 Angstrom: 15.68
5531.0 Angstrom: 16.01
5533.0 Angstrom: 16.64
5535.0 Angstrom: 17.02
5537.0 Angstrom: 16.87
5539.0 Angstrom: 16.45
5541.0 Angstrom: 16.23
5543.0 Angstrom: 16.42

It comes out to 0.3 Angstrom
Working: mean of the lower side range 15.5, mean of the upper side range 16.2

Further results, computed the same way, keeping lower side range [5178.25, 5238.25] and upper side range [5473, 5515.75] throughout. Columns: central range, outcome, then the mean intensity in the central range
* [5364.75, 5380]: -0.84 Angstrom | 16.8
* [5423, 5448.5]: -0.75 Angstrom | 16.6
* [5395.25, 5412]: -0.42 Angstrom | 16.4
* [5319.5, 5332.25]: 0.06 Angstrom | 15.7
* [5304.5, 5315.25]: -0.14 Angstrom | 15.9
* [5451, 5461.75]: 0.59 Angstrom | 15.3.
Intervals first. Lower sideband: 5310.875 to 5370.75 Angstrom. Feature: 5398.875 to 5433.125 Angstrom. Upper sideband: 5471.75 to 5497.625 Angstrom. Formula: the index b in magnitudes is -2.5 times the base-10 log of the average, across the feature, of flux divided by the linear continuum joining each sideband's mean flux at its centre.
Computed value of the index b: 0.00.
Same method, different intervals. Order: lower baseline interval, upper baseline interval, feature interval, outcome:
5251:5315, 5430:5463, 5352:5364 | -0.097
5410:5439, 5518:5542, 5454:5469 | 0.029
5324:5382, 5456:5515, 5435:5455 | -0.047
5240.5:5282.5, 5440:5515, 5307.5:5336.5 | -0.040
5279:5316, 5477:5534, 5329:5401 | -0.040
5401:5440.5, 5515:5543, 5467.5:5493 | 0.043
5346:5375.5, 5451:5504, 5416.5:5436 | 0.032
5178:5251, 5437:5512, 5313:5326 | 0.017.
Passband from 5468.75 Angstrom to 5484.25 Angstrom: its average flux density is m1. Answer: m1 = 15.9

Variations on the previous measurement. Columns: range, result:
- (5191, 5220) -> 15.2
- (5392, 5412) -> 16.4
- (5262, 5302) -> 15.1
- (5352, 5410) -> 16.7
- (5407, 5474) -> 16.2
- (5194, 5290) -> 15.1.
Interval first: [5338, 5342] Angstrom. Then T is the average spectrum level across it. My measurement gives 16.9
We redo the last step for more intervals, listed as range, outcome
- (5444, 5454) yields 16.9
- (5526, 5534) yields 16.1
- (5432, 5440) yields 16.3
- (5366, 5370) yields 16.9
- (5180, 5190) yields 14.7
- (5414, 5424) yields 16.1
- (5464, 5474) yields 16.2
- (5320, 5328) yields 15.7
